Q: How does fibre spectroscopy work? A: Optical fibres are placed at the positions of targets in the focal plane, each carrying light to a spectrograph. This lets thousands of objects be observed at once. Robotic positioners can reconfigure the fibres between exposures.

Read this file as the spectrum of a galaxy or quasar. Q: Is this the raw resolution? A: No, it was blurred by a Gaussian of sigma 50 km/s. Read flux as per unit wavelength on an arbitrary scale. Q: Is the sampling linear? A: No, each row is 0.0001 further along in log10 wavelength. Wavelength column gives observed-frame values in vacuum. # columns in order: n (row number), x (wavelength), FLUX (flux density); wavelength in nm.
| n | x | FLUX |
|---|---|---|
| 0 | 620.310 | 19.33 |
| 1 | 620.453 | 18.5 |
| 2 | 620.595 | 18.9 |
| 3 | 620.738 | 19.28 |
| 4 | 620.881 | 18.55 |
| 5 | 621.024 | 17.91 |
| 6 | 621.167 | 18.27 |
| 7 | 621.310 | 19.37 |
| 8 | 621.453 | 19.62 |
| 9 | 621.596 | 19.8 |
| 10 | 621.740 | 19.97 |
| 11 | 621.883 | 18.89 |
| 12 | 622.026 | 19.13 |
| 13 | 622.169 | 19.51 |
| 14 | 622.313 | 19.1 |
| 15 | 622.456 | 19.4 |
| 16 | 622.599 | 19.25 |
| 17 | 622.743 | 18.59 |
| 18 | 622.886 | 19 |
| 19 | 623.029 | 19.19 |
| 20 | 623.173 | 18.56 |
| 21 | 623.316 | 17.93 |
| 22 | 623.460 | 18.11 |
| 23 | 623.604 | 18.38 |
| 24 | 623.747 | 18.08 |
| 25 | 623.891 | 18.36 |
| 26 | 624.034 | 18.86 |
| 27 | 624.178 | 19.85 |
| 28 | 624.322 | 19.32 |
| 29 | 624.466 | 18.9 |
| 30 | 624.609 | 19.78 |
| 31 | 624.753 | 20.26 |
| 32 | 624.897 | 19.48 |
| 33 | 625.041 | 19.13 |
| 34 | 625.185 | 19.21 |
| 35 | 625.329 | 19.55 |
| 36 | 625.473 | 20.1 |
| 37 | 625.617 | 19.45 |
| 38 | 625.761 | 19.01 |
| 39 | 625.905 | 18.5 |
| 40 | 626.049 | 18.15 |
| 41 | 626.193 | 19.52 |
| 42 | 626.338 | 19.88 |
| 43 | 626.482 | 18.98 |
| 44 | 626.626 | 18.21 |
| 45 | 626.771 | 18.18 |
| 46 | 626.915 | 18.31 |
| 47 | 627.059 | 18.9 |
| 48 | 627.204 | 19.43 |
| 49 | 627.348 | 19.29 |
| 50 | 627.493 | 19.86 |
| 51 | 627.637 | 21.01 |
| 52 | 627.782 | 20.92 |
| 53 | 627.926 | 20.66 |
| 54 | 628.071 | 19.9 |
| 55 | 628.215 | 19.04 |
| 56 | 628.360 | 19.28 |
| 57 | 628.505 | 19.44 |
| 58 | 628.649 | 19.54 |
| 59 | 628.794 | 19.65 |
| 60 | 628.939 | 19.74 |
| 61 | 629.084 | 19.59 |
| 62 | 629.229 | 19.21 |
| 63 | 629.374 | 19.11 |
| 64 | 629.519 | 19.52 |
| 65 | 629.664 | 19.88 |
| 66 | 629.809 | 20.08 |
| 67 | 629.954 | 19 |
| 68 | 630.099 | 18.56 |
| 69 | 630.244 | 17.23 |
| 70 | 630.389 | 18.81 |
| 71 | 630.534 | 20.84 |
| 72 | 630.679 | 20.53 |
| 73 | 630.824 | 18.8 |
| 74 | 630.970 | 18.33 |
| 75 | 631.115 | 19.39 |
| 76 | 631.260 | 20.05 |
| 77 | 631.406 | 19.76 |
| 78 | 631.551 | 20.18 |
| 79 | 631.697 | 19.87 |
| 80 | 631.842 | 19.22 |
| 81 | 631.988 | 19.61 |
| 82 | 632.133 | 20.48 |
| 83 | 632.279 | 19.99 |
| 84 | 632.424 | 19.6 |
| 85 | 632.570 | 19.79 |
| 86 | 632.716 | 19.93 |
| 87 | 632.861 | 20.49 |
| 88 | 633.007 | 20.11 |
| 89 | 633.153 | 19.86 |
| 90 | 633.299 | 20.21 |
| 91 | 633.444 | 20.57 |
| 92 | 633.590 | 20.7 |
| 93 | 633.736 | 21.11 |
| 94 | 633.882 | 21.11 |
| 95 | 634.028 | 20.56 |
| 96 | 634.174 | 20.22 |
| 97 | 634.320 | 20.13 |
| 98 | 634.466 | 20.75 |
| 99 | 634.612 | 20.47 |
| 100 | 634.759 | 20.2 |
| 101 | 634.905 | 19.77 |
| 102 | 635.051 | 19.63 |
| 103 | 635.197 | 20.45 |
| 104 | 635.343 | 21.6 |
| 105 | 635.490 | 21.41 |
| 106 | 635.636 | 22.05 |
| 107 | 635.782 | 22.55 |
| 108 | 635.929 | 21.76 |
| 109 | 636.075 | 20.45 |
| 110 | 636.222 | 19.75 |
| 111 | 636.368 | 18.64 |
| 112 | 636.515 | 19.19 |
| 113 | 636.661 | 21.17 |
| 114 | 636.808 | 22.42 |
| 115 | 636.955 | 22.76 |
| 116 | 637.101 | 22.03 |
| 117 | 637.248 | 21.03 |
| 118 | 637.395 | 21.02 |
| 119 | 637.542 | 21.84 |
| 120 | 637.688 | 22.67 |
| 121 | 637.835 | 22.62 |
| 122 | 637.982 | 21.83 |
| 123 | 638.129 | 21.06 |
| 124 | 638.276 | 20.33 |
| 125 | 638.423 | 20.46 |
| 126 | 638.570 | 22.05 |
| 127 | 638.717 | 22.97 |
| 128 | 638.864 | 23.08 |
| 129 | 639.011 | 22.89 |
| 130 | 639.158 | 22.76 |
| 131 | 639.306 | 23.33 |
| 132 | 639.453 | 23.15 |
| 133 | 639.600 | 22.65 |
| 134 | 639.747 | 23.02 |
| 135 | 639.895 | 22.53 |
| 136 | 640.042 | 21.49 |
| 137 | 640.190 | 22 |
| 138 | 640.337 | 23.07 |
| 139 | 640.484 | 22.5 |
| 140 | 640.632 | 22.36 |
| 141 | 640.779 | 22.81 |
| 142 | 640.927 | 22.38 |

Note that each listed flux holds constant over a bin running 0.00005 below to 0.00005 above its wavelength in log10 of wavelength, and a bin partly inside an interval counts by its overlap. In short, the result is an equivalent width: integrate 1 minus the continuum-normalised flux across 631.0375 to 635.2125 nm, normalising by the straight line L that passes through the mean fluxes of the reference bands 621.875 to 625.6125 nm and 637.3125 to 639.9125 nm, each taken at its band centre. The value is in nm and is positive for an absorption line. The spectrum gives 0.18 nm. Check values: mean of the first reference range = 19.1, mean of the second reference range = 22.2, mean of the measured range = 20.1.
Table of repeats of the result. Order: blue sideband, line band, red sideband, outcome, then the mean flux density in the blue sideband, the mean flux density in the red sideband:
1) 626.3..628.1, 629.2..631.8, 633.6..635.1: 0.067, 19.5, 20.4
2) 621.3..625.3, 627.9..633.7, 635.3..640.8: 0.239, 19.1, 21.9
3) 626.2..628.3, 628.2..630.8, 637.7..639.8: 0.082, 19.5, 22.3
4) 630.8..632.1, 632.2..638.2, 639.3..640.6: 0.016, 19.5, 22.6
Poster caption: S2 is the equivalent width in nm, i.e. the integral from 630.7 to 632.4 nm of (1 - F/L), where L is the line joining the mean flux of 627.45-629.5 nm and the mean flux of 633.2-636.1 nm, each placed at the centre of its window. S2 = 0.05 nm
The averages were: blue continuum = 19.8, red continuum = 20.8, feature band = 19.6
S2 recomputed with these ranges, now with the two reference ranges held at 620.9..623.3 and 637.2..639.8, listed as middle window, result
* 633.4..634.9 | 0.06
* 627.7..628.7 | 0.02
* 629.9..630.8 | 0.06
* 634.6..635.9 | 0.04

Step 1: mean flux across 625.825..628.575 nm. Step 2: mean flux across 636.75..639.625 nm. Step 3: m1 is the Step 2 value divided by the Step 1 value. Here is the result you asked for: 1.1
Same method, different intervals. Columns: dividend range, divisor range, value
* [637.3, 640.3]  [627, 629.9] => 1.13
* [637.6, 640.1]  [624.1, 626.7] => 1.16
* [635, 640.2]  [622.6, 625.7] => 1.14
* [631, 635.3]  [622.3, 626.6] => 1.06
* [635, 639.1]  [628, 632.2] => 1.10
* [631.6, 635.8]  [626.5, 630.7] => 1.05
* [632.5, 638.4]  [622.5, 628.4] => 1.09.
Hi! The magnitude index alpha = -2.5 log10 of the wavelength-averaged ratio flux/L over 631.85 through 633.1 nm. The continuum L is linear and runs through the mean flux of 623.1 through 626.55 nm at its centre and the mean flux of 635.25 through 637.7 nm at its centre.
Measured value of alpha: 0.030 mag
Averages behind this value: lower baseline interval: 19.1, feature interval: 20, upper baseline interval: 21.3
